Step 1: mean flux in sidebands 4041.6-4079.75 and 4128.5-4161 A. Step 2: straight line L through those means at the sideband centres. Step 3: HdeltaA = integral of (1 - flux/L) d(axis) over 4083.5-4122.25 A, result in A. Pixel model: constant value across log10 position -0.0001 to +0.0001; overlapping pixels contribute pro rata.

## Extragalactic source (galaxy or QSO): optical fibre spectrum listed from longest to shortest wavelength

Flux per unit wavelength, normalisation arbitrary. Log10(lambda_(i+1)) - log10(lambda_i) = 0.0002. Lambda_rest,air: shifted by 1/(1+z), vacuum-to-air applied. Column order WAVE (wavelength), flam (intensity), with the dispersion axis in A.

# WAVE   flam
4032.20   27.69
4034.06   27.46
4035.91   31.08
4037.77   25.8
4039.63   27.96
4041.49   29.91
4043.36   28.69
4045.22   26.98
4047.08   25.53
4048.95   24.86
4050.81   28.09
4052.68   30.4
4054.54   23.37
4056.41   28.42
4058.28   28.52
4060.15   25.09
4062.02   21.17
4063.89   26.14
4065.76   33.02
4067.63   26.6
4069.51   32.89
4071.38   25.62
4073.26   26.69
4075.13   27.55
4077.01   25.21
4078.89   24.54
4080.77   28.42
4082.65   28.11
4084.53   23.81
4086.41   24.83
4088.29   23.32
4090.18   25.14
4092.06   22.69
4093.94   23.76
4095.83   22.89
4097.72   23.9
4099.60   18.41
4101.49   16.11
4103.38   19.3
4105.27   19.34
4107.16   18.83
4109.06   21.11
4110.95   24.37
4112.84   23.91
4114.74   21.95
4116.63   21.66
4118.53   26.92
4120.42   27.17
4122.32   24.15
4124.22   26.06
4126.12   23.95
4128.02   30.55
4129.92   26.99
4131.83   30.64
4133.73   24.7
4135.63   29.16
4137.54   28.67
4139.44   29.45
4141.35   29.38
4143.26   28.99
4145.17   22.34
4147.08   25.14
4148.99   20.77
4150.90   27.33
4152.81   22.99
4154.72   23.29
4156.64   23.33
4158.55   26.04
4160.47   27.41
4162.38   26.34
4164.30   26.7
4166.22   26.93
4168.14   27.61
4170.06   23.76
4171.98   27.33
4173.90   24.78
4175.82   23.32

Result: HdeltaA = 6.03 A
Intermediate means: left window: 27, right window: 26.3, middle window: 22.5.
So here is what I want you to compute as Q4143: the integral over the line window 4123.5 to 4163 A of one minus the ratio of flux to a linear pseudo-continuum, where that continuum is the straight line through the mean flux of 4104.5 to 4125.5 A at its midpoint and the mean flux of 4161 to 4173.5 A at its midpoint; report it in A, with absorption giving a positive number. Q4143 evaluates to -2.27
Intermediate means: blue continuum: 23.3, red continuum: 26.4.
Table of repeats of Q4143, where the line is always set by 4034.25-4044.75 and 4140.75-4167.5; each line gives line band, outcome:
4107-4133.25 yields 1.3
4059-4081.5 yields 0.6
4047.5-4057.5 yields 0.4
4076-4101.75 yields 3.2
